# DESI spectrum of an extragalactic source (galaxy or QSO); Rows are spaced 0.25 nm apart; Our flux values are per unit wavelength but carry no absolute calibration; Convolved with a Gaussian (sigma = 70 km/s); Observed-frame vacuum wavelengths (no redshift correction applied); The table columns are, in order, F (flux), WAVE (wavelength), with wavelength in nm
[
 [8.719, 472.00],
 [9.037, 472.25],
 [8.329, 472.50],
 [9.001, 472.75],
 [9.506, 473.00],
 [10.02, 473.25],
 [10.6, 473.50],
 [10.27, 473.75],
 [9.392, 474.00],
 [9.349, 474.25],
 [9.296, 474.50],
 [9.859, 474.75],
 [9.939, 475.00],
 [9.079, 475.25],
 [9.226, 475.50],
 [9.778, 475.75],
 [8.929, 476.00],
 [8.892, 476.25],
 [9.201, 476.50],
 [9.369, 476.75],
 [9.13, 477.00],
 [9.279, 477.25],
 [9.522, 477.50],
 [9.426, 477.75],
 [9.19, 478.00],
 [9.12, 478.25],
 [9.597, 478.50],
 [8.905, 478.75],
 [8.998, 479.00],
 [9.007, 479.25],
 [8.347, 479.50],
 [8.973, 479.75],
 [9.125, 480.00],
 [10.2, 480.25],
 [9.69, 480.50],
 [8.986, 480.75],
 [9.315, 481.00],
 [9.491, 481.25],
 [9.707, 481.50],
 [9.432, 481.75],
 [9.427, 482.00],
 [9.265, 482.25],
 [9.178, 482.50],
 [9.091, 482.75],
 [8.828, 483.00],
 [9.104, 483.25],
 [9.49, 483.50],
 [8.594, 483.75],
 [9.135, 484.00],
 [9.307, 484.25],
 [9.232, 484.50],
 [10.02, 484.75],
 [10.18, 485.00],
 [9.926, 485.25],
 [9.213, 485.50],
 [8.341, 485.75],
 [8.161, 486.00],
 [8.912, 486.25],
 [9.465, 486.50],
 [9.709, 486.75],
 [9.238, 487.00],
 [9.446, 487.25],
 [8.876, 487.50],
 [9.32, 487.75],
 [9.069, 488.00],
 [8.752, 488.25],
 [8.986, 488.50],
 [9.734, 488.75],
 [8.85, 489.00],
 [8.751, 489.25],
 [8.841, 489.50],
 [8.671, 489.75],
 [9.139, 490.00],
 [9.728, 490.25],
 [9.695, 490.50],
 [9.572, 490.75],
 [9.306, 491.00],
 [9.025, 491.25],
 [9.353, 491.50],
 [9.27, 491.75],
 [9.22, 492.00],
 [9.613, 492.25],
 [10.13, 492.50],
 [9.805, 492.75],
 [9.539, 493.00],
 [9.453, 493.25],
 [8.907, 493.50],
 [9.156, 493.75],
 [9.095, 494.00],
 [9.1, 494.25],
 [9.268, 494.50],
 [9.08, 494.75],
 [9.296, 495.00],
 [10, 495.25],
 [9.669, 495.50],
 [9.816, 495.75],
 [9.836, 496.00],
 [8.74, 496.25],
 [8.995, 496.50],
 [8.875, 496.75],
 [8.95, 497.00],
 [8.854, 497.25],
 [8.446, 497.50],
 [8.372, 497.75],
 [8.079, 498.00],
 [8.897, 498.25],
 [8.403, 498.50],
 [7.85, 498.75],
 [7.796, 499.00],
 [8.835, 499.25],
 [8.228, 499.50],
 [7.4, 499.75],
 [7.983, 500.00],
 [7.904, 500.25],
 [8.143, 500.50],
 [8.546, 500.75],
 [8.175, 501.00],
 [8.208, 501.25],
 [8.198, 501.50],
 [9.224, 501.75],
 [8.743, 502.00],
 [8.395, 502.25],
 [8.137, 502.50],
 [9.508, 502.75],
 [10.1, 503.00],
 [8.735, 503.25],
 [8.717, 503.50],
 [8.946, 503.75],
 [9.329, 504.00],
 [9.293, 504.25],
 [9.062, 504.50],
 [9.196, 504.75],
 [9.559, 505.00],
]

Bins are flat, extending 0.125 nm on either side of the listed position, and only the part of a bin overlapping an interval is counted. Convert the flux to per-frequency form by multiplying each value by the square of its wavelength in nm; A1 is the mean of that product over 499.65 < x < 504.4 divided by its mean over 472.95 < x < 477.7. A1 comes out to 1.01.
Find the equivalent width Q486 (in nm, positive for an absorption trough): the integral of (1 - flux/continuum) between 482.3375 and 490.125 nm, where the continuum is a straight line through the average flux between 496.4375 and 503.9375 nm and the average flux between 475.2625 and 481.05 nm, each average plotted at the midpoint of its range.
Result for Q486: -0.16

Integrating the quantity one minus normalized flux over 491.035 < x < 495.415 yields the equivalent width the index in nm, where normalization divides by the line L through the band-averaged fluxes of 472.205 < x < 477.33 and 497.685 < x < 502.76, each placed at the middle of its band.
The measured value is -0.39 nm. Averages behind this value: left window 9.41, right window 8.31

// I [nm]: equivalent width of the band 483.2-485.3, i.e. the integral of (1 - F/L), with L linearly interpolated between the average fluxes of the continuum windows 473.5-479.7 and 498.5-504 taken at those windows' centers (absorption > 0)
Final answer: -0.09 nm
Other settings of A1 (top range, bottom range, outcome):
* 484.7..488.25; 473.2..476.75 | 1.02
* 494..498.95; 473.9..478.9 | 1.04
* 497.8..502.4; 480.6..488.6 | 0.96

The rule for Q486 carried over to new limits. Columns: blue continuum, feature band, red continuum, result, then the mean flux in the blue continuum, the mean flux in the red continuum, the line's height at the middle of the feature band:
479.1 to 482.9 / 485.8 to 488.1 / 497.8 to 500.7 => -0.05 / 9.28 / 8.15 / 8.91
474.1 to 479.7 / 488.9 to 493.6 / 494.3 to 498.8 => -0.13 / 9.24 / 8.99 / 9.06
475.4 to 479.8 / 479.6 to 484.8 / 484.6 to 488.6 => -0.06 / 9.16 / 9.23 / 9.2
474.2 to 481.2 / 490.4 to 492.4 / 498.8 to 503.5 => -0.13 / 9.28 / 8.46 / 8.8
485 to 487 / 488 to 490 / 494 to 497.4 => 0.05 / 9.18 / 9.26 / 9.2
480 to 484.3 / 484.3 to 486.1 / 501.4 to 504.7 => -0.01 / 9.3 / 8.96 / 9.25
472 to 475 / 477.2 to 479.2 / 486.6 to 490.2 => 0.03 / 9.5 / 9.11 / 9.38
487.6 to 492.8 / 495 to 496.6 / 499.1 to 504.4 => -0.10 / 9.27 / 8.61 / 8.95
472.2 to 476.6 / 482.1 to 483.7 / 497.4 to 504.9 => 0.00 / 9.44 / 8.57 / 9.16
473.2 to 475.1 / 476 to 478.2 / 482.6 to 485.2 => 0.10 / 9.83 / 9.32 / 9.68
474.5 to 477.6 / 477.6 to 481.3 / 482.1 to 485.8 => 0.04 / 9.35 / 9.28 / 9.32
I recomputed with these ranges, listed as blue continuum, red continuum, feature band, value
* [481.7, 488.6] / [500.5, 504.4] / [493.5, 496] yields -0.11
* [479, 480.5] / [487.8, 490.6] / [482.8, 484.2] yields 0.01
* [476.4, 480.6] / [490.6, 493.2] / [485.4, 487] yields 0.07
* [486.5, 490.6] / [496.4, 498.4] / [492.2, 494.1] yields -0.12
